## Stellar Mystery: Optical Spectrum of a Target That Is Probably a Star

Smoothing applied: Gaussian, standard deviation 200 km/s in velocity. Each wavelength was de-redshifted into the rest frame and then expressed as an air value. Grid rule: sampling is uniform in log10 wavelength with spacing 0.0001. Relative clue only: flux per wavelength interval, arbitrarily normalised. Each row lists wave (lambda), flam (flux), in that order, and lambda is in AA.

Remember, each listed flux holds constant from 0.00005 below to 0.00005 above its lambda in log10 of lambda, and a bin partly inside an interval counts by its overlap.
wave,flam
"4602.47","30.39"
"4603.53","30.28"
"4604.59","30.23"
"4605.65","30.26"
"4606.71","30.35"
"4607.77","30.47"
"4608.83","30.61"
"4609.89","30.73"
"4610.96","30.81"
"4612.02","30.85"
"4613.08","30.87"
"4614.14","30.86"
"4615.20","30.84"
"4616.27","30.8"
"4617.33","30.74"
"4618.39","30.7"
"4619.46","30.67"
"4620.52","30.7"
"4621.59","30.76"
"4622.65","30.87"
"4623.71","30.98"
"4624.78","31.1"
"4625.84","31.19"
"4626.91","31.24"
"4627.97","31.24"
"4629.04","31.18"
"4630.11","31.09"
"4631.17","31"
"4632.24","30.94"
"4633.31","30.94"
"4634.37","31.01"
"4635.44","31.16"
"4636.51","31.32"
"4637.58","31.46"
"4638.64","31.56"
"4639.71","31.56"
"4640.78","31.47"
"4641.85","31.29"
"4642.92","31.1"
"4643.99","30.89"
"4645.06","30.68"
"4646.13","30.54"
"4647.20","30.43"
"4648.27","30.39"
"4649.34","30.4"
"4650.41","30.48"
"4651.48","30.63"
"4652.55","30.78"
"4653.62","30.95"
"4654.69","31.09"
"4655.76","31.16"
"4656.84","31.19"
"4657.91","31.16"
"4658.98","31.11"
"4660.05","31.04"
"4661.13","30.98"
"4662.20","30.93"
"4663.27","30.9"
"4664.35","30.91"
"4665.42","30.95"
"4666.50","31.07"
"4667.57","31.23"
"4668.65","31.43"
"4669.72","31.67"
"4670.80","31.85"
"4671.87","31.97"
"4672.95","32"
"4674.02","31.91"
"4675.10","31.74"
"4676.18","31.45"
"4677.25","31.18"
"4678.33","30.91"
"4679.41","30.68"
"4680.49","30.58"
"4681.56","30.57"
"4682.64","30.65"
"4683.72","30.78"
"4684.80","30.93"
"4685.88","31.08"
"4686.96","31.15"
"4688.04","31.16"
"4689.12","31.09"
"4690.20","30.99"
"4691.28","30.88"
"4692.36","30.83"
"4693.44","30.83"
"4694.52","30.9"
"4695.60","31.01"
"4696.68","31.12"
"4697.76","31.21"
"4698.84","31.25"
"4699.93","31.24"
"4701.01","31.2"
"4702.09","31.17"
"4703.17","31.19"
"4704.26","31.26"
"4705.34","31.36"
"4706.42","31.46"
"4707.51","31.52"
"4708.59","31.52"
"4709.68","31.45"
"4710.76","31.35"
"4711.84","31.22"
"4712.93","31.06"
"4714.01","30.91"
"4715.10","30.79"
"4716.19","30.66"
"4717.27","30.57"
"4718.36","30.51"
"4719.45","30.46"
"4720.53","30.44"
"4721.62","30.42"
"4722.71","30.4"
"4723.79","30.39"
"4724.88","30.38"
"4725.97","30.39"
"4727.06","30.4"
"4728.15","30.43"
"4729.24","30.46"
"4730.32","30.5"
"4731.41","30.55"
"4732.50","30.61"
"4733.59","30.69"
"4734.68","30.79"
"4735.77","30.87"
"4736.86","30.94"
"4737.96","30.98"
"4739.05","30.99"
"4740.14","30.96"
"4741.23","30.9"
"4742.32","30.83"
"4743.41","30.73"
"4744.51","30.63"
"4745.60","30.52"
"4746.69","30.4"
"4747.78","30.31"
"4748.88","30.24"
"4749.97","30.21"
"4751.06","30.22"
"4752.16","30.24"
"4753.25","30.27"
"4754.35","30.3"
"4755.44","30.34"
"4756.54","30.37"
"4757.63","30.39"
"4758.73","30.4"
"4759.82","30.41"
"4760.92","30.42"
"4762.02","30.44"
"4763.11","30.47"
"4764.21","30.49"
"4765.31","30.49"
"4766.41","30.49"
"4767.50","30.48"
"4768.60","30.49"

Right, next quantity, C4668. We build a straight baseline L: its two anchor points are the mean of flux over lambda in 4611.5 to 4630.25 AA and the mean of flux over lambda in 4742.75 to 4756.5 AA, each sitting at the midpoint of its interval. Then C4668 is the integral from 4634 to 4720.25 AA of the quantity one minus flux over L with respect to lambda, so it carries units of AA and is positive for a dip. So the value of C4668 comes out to -1.1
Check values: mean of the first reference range 30.9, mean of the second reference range 30.4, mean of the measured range 31.1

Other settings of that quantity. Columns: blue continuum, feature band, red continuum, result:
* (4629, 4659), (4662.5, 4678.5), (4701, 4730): -0.2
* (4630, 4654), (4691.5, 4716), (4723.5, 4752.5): -0.4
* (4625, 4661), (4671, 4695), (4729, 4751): -0.2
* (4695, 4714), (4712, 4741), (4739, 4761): 0.2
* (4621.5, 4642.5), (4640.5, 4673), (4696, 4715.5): 0.2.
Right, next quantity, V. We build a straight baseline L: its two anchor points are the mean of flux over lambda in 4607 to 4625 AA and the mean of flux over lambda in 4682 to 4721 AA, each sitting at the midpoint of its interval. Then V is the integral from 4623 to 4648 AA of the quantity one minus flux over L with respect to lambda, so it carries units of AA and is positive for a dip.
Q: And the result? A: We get -0.2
